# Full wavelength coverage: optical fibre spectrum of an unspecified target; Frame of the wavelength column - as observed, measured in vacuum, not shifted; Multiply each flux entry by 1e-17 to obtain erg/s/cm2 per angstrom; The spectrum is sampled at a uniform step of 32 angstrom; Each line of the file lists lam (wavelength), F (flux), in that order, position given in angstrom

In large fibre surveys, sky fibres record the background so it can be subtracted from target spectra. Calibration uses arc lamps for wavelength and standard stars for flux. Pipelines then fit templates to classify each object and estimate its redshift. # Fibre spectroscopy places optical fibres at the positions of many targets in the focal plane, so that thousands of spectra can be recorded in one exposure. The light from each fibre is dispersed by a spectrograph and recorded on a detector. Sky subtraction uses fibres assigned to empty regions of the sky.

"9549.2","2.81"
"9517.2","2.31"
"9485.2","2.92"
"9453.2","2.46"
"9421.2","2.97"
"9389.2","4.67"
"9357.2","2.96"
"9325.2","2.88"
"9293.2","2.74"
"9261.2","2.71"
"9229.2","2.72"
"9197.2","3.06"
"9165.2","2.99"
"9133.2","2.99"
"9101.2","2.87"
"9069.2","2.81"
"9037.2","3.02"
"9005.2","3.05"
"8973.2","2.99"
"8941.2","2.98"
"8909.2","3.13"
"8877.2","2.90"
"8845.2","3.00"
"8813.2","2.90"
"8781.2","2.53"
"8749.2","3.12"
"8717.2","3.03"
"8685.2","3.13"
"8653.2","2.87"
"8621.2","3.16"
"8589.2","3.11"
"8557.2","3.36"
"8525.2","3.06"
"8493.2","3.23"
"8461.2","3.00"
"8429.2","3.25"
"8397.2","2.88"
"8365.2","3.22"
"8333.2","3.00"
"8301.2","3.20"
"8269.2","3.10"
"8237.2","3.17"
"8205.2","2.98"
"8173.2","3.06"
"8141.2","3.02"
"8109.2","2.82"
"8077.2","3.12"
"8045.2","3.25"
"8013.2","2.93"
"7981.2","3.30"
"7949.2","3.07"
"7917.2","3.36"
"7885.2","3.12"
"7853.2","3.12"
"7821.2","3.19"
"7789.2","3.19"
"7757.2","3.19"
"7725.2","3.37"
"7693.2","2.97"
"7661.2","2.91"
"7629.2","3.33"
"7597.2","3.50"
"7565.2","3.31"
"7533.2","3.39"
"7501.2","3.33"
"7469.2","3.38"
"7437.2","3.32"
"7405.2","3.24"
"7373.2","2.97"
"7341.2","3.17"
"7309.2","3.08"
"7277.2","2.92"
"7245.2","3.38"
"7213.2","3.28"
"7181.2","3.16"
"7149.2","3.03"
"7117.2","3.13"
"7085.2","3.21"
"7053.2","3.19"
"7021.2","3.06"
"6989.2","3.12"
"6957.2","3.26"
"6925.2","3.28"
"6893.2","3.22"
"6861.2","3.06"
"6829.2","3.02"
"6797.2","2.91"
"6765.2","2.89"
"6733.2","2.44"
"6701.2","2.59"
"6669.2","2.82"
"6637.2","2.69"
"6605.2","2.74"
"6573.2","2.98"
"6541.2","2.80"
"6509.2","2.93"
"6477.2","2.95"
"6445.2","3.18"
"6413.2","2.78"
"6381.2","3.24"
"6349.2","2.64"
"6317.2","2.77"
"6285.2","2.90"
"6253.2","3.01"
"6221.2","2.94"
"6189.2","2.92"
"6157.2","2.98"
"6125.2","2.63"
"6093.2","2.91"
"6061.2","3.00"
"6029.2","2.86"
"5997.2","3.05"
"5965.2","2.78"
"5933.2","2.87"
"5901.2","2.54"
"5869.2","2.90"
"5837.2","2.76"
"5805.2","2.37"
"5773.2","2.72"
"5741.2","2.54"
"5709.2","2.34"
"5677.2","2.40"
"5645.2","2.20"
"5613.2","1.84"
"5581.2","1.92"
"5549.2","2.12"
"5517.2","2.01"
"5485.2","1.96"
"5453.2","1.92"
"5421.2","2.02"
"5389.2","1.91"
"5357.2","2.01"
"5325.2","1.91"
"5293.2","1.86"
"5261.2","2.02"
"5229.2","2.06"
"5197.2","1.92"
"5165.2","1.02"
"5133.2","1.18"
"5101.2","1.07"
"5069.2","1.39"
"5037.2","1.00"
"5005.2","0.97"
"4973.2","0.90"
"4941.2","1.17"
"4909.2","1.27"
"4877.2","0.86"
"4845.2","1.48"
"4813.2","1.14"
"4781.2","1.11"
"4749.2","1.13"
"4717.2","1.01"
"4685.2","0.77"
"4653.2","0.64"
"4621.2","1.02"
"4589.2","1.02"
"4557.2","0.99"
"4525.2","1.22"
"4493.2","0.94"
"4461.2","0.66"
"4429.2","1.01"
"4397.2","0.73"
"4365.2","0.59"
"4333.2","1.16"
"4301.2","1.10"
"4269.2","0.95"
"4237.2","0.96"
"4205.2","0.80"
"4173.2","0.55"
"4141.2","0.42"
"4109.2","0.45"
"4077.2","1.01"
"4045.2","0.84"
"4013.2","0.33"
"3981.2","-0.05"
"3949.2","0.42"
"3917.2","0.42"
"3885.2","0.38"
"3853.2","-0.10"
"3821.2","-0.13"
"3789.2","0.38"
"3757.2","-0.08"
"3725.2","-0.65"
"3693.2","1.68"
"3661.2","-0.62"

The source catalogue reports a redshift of 0.30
